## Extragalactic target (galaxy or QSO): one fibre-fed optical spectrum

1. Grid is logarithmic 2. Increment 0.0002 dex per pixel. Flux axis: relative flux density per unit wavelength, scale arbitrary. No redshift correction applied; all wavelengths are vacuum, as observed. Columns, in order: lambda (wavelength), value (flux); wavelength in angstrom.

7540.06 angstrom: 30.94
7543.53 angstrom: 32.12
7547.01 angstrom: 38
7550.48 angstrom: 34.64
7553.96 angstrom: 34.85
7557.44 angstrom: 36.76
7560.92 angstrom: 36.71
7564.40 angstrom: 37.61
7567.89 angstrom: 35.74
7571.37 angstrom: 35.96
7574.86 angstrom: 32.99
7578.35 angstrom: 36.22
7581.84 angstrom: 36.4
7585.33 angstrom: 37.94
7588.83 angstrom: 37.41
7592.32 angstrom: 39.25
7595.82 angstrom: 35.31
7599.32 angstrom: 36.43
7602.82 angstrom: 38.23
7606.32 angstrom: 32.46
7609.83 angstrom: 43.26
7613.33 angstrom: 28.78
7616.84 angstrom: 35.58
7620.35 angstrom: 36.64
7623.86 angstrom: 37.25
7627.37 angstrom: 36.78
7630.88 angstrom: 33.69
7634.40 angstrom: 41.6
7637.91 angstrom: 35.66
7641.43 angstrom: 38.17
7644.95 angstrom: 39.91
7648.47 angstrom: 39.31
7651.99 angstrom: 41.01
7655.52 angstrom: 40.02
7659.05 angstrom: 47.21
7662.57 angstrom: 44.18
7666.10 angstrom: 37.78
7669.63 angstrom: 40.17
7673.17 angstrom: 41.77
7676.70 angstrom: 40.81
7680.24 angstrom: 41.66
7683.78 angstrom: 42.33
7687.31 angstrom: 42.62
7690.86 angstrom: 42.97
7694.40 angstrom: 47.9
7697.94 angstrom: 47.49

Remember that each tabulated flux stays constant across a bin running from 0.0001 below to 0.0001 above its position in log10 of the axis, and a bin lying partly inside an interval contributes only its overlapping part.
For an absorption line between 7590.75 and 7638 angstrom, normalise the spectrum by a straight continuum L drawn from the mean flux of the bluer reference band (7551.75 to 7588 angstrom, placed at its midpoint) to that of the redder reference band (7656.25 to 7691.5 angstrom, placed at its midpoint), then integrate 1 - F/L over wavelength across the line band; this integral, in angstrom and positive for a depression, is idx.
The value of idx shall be 2.6 angstrom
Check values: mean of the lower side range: 36.1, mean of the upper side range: 42.1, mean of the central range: 36.5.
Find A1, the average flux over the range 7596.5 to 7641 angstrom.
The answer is 36.4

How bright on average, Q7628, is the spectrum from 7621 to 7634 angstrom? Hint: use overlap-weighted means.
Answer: 36.6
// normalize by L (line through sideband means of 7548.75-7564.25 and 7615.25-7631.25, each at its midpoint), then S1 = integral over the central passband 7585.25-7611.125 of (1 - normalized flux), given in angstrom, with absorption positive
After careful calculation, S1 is -0.9 angstrom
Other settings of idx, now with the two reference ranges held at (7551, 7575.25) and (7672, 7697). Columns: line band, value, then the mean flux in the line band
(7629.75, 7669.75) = 1.0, 40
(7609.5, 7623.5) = 1.3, 35.5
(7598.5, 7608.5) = 0.6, 35.9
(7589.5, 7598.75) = 0.1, 37.2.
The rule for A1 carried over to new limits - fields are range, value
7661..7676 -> 40.9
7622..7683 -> 39.9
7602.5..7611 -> 37.6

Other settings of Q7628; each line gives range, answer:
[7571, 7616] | 36.2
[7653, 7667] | 42.5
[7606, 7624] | 35.8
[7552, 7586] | 36.1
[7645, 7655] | 40.1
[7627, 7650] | 37.9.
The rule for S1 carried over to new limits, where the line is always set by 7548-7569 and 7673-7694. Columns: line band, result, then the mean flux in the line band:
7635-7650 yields 0.7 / 38.5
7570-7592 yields 0.5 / 36.4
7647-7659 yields -0.1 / 41.1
